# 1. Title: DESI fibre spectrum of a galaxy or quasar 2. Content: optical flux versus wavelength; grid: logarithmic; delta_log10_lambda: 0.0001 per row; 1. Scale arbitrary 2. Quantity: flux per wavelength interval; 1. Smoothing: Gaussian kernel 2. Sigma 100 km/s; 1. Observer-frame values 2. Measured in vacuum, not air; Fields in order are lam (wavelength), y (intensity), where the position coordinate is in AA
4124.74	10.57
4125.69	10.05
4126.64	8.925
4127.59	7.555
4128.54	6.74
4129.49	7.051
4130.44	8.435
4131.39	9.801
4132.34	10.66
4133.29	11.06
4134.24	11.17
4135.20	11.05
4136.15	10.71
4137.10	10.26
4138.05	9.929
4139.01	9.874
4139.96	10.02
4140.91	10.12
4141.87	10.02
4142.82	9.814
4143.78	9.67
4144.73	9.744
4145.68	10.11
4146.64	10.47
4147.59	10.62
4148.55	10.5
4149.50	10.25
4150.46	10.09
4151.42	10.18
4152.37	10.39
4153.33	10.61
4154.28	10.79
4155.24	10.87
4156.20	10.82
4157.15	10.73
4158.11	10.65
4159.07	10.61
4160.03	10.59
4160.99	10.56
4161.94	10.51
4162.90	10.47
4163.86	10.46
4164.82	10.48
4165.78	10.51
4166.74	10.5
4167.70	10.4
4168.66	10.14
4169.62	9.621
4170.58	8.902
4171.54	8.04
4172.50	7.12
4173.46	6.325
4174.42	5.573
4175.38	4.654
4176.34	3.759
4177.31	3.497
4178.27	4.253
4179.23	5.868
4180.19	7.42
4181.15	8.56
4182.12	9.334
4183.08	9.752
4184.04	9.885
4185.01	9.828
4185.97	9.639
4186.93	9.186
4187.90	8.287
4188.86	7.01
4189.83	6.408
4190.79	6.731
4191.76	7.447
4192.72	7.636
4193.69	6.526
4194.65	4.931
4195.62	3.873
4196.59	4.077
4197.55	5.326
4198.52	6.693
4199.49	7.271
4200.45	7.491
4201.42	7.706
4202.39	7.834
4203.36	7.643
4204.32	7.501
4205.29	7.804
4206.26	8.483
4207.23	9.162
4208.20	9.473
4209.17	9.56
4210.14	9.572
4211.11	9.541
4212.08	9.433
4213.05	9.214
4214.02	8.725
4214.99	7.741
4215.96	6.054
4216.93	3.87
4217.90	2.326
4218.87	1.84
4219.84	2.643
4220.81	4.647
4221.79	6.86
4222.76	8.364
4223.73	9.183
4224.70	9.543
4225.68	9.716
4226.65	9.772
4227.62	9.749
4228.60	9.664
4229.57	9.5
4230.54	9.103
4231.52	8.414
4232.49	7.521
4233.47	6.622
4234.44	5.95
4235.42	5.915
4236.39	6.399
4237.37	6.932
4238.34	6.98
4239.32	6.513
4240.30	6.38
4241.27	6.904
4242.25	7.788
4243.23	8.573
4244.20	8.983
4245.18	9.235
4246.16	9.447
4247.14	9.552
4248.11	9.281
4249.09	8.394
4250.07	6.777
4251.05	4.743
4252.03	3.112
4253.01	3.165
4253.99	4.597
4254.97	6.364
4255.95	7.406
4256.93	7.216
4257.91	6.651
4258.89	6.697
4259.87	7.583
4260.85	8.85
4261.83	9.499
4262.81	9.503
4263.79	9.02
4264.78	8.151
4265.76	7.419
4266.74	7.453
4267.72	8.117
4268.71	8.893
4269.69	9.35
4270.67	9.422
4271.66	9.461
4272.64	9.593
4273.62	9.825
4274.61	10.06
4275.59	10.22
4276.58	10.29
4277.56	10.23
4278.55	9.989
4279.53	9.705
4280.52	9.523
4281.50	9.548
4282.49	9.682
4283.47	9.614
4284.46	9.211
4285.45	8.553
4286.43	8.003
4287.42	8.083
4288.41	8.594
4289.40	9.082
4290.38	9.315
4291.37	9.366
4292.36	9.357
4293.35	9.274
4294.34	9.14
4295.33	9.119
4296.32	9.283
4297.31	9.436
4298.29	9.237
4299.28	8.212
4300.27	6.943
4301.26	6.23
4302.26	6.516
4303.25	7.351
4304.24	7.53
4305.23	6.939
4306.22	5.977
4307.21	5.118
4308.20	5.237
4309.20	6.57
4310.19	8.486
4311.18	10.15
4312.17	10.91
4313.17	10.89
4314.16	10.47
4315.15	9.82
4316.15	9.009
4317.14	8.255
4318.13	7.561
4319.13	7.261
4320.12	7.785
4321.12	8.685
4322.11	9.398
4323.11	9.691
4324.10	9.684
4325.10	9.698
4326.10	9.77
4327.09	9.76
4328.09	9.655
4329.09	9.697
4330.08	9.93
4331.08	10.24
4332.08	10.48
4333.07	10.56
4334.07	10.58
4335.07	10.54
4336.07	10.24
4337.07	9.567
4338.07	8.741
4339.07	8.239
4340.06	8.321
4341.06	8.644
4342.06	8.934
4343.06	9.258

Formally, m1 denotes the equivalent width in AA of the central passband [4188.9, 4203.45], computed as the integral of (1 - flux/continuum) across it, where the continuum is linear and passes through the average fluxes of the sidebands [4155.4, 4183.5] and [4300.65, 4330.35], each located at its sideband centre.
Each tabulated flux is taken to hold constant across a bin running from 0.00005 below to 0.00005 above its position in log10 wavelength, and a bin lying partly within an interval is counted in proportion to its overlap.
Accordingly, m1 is 3.6 AA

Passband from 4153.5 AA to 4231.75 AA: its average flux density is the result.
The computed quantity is 8.04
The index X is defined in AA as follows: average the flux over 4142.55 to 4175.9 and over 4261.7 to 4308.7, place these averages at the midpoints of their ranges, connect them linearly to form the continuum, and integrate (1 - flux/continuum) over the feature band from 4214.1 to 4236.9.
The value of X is 5.3 AA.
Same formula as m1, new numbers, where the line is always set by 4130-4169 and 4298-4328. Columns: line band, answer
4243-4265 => 3.79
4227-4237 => 1.54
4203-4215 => 1.00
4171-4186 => 4.45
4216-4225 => 3.84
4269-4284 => -1.68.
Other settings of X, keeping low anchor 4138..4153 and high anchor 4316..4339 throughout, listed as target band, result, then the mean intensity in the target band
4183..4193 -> 1.66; 8.31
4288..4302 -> 1.20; 8.72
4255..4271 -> 2.52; 8.14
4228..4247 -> 3.87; 7.77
